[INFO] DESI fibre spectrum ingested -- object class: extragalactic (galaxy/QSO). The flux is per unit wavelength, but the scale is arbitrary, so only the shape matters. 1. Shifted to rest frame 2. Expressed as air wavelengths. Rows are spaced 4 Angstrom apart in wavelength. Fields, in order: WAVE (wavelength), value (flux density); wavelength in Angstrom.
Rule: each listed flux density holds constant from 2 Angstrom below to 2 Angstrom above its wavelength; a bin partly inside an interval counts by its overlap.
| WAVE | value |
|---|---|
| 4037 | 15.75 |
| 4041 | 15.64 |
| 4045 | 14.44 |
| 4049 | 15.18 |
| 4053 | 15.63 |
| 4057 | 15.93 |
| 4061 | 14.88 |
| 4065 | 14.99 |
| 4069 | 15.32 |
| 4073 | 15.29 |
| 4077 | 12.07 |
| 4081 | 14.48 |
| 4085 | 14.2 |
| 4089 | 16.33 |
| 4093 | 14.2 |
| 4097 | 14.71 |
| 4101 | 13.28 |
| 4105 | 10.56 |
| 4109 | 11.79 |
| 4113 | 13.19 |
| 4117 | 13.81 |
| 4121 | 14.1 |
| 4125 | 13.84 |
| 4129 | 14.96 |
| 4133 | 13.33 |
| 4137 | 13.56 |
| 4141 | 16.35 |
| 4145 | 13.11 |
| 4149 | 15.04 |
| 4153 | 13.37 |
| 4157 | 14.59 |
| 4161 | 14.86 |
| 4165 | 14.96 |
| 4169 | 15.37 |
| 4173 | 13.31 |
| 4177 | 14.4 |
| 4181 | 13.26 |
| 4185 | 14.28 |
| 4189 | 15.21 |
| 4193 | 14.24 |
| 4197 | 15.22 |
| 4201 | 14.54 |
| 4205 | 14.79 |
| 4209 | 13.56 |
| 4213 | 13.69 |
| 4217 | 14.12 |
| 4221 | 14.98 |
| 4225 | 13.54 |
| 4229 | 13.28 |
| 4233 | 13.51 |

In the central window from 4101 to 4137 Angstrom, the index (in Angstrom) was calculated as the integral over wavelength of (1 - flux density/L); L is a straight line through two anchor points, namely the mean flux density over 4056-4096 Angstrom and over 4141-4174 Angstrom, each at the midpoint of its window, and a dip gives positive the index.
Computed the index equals 3.4 Angstrom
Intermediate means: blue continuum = 14.7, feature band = 13.2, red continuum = 14.5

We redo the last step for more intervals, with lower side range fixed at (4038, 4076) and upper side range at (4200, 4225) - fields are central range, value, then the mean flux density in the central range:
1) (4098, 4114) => 2.8 Angstrom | 12.3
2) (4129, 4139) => 0.7 Angstrom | 13.7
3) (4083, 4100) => 0.2 Angstrom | 14.8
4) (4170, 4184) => 0.6 Angstrom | 13.8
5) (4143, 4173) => 0.3 Angstrom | 14.4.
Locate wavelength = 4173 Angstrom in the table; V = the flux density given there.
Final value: 13.31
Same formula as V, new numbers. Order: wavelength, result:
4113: 13.19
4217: 14.12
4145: 13.11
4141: 16.35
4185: 14.28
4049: 15.18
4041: 15.64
